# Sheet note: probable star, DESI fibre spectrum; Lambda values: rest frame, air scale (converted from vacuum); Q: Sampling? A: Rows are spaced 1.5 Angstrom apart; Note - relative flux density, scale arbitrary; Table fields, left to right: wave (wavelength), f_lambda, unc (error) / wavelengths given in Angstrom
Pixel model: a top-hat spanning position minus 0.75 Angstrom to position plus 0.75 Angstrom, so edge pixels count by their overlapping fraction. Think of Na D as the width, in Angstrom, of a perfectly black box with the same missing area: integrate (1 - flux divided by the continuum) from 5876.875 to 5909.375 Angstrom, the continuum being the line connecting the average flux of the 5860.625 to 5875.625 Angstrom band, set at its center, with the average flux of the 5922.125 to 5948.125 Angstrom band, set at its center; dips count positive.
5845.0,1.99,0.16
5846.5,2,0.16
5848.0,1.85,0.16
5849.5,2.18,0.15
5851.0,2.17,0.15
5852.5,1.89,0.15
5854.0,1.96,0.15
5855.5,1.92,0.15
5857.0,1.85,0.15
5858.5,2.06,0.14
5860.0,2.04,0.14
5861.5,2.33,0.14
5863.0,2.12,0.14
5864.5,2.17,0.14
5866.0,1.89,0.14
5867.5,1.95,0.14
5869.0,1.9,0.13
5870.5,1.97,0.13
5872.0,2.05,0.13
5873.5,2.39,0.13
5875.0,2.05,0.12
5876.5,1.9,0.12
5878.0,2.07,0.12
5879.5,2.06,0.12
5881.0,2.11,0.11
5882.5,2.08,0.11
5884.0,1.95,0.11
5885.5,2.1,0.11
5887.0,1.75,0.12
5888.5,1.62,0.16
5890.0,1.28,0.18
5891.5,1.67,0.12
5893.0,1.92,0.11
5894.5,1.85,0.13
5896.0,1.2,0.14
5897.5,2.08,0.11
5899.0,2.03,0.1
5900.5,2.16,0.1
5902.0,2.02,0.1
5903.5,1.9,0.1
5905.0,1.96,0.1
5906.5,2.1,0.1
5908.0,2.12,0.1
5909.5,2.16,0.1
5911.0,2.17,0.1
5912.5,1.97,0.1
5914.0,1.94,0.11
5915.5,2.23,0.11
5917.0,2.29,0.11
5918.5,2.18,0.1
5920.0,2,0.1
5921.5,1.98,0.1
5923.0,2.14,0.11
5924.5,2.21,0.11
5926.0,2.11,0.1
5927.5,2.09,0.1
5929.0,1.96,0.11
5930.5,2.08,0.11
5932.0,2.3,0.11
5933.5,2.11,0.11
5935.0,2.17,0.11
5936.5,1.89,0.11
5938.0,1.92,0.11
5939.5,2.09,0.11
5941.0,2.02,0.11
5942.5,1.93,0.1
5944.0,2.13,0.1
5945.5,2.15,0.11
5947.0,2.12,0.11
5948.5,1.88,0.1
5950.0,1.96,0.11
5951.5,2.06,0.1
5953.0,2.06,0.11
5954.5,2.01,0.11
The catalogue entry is 2.66 Angstrom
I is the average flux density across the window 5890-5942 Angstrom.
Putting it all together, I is 2.02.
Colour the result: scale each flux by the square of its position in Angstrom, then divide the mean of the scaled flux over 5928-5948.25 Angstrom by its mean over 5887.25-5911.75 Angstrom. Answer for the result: 1.11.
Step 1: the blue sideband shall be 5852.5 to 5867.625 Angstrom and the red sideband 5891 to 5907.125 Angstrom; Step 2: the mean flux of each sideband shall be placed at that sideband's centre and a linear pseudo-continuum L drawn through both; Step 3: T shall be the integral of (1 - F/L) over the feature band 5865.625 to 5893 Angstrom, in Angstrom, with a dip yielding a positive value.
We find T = 0.4 Angstrom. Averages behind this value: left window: 2.03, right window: 1.9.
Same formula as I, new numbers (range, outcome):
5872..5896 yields 1.9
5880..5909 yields 1.89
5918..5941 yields 2.08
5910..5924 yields 2.1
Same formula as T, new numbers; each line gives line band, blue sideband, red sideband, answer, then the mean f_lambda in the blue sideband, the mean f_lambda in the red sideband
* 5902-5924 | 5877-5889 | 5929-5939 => -0.5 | 1.97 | 2.07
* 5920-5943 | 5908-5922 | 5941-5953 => 0.0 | 2.11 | 2.03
